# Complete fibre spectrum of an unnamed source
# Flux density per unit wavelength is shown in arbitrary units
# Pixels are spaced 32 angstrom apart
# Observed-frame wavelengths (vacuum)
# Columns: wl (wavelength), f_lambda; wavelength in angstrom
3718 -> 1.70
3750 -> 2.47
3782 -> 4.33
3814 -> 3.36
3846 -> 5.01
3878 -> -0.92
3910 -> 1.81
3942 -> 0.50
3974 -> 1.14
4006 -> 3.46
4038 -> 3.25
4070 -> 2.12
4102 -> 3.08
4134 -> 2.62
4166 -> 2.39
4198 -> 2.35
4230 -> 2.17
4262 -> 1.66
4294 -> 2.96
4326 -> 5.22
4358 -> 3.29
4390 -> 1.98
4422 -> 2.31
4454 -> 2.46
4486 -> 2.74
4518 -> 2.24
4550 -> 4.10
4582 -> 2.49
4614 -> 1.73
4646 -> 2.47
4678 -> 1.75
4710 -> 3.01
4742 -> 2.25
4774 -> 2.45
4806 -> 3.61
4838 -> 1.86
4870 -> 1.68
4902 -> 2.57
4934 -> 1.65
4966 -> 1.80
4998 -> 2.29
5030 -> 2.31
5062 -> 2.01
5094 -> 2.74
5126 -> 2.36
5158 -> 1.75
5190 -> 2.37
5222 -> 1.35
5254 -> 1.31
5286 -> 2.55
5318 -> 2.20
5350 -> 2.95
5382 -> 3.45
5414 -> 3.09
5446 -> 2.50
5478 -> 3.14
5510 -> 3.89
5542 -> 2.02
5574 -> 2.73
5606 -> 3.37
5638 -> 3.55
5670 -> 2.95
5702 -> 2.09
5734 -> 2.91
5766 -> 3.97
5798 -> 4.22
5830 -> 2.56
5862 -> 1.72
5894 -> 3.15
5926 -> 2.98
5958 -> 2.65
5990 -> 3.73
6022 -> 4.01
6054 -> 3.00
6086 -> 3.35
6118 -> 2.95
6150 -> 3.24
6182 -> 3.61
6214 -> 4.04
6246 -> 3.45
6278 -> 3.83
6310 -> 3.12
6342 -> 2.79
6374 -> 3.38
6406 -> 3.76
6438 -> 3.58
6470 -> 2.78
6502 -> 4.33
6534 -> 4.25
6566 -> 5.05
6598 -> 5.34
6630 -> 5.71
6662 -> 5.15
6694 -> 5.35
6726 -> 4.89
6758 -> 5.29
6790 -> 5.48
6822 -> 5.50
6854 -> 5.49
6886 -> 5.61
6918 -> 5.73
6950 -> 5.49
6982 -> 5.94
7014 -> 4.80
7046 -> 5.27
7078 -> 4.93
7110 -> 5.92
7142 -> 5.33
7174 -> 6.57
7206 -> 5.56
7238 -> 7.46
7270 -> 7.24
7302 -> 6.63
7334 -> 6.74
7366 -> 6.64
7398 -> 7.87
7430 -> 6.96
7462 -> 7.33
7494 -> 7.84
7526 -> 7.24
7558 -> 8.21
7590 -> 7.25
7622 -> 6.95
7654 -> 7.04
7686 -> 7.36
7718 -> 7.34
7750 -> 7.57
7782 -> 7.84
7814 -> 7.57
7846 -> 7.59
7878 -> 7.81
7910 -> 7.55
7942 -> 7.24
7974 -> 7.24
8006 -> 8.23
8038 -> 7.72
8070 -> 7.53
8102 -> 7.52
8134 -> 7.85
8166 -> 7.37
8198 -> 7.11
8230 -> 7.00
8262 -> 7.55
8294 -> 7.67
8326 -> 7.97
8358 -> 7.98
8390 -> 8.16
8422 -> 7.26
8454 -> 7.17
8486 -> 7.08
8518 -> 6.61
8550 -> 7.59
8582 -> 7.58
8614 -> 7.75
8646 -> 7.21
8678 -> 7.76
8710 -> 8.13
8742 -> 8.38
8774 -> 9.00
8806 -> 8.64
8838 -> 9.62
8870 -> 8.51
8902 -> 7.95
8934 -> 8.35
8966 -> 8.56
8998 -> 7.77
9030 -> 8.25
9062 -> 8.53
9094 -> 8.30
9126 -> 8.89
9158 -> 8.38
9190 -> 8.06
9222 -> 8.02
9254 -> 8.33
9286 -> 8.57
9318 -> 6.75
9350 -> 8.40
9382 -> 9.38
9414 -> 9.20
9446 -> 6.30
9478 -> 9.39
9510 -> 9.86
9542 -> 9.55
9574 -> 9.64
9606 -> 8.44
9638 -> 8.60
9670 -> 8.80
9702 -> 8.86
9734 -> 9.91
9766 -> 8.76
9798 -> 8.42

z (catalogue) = 0.643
